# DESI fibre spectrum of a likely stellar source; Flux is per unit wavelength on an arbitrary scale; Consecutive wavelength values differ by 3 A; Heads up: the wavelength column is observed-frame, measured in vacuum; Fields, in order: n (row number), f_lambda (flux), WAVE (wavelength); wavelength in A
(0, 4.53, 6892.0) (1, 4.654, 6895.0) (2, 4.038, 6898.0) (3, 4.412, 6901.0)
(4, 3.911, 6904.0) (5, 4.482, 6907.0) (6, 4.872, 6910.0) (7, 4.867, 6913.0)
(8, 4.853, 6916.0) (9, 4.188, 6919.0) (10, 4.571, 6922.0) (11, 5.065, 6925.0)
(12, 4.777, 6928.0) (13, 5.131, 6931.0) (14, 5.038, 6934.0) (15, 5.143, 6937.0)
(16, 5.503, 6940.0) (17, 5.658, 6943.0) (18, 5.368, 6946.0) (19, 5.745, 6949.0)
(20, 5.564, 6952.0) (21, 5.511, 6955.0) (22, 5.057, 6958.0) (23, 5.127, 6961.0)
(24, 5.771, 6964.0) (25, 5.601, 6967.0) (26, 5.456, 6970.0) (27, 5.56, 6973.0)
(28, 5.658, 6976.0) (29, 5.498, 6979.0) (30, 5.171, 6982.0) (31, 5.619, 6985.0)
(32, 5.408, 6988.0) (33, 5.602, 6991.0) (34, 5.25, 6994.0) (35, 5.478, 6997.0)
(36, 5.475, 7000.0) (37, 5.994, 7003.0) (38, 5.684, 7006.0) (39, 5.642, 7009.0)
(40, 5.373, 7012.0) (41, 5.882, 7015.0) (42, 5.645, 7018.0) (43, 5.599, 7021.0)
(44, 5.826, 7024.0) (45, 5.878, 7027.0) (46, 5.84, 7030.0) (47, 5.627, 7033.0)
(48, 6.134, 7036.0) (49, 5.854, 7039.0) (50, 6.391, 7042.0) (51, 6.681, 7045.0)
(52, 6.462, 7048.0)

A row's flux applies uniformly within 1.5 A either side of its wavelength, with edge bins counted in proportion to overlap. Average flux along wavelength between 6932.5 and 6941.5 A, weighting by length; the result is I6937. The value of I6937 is 5.23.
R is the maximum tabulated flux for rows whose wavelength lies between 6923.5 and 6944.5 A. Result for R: 5.658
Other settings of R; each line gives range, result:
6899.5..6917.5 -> 4.872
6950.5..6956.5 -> 5.564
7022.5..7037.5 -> 6.134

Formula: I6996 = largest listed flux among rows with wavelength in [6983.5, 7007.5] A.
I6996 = 5.994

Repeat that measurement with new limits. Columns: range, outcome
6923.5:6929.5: 5.065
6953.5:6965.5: 5.771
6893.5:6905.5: 4.654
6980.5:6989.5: 5.619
